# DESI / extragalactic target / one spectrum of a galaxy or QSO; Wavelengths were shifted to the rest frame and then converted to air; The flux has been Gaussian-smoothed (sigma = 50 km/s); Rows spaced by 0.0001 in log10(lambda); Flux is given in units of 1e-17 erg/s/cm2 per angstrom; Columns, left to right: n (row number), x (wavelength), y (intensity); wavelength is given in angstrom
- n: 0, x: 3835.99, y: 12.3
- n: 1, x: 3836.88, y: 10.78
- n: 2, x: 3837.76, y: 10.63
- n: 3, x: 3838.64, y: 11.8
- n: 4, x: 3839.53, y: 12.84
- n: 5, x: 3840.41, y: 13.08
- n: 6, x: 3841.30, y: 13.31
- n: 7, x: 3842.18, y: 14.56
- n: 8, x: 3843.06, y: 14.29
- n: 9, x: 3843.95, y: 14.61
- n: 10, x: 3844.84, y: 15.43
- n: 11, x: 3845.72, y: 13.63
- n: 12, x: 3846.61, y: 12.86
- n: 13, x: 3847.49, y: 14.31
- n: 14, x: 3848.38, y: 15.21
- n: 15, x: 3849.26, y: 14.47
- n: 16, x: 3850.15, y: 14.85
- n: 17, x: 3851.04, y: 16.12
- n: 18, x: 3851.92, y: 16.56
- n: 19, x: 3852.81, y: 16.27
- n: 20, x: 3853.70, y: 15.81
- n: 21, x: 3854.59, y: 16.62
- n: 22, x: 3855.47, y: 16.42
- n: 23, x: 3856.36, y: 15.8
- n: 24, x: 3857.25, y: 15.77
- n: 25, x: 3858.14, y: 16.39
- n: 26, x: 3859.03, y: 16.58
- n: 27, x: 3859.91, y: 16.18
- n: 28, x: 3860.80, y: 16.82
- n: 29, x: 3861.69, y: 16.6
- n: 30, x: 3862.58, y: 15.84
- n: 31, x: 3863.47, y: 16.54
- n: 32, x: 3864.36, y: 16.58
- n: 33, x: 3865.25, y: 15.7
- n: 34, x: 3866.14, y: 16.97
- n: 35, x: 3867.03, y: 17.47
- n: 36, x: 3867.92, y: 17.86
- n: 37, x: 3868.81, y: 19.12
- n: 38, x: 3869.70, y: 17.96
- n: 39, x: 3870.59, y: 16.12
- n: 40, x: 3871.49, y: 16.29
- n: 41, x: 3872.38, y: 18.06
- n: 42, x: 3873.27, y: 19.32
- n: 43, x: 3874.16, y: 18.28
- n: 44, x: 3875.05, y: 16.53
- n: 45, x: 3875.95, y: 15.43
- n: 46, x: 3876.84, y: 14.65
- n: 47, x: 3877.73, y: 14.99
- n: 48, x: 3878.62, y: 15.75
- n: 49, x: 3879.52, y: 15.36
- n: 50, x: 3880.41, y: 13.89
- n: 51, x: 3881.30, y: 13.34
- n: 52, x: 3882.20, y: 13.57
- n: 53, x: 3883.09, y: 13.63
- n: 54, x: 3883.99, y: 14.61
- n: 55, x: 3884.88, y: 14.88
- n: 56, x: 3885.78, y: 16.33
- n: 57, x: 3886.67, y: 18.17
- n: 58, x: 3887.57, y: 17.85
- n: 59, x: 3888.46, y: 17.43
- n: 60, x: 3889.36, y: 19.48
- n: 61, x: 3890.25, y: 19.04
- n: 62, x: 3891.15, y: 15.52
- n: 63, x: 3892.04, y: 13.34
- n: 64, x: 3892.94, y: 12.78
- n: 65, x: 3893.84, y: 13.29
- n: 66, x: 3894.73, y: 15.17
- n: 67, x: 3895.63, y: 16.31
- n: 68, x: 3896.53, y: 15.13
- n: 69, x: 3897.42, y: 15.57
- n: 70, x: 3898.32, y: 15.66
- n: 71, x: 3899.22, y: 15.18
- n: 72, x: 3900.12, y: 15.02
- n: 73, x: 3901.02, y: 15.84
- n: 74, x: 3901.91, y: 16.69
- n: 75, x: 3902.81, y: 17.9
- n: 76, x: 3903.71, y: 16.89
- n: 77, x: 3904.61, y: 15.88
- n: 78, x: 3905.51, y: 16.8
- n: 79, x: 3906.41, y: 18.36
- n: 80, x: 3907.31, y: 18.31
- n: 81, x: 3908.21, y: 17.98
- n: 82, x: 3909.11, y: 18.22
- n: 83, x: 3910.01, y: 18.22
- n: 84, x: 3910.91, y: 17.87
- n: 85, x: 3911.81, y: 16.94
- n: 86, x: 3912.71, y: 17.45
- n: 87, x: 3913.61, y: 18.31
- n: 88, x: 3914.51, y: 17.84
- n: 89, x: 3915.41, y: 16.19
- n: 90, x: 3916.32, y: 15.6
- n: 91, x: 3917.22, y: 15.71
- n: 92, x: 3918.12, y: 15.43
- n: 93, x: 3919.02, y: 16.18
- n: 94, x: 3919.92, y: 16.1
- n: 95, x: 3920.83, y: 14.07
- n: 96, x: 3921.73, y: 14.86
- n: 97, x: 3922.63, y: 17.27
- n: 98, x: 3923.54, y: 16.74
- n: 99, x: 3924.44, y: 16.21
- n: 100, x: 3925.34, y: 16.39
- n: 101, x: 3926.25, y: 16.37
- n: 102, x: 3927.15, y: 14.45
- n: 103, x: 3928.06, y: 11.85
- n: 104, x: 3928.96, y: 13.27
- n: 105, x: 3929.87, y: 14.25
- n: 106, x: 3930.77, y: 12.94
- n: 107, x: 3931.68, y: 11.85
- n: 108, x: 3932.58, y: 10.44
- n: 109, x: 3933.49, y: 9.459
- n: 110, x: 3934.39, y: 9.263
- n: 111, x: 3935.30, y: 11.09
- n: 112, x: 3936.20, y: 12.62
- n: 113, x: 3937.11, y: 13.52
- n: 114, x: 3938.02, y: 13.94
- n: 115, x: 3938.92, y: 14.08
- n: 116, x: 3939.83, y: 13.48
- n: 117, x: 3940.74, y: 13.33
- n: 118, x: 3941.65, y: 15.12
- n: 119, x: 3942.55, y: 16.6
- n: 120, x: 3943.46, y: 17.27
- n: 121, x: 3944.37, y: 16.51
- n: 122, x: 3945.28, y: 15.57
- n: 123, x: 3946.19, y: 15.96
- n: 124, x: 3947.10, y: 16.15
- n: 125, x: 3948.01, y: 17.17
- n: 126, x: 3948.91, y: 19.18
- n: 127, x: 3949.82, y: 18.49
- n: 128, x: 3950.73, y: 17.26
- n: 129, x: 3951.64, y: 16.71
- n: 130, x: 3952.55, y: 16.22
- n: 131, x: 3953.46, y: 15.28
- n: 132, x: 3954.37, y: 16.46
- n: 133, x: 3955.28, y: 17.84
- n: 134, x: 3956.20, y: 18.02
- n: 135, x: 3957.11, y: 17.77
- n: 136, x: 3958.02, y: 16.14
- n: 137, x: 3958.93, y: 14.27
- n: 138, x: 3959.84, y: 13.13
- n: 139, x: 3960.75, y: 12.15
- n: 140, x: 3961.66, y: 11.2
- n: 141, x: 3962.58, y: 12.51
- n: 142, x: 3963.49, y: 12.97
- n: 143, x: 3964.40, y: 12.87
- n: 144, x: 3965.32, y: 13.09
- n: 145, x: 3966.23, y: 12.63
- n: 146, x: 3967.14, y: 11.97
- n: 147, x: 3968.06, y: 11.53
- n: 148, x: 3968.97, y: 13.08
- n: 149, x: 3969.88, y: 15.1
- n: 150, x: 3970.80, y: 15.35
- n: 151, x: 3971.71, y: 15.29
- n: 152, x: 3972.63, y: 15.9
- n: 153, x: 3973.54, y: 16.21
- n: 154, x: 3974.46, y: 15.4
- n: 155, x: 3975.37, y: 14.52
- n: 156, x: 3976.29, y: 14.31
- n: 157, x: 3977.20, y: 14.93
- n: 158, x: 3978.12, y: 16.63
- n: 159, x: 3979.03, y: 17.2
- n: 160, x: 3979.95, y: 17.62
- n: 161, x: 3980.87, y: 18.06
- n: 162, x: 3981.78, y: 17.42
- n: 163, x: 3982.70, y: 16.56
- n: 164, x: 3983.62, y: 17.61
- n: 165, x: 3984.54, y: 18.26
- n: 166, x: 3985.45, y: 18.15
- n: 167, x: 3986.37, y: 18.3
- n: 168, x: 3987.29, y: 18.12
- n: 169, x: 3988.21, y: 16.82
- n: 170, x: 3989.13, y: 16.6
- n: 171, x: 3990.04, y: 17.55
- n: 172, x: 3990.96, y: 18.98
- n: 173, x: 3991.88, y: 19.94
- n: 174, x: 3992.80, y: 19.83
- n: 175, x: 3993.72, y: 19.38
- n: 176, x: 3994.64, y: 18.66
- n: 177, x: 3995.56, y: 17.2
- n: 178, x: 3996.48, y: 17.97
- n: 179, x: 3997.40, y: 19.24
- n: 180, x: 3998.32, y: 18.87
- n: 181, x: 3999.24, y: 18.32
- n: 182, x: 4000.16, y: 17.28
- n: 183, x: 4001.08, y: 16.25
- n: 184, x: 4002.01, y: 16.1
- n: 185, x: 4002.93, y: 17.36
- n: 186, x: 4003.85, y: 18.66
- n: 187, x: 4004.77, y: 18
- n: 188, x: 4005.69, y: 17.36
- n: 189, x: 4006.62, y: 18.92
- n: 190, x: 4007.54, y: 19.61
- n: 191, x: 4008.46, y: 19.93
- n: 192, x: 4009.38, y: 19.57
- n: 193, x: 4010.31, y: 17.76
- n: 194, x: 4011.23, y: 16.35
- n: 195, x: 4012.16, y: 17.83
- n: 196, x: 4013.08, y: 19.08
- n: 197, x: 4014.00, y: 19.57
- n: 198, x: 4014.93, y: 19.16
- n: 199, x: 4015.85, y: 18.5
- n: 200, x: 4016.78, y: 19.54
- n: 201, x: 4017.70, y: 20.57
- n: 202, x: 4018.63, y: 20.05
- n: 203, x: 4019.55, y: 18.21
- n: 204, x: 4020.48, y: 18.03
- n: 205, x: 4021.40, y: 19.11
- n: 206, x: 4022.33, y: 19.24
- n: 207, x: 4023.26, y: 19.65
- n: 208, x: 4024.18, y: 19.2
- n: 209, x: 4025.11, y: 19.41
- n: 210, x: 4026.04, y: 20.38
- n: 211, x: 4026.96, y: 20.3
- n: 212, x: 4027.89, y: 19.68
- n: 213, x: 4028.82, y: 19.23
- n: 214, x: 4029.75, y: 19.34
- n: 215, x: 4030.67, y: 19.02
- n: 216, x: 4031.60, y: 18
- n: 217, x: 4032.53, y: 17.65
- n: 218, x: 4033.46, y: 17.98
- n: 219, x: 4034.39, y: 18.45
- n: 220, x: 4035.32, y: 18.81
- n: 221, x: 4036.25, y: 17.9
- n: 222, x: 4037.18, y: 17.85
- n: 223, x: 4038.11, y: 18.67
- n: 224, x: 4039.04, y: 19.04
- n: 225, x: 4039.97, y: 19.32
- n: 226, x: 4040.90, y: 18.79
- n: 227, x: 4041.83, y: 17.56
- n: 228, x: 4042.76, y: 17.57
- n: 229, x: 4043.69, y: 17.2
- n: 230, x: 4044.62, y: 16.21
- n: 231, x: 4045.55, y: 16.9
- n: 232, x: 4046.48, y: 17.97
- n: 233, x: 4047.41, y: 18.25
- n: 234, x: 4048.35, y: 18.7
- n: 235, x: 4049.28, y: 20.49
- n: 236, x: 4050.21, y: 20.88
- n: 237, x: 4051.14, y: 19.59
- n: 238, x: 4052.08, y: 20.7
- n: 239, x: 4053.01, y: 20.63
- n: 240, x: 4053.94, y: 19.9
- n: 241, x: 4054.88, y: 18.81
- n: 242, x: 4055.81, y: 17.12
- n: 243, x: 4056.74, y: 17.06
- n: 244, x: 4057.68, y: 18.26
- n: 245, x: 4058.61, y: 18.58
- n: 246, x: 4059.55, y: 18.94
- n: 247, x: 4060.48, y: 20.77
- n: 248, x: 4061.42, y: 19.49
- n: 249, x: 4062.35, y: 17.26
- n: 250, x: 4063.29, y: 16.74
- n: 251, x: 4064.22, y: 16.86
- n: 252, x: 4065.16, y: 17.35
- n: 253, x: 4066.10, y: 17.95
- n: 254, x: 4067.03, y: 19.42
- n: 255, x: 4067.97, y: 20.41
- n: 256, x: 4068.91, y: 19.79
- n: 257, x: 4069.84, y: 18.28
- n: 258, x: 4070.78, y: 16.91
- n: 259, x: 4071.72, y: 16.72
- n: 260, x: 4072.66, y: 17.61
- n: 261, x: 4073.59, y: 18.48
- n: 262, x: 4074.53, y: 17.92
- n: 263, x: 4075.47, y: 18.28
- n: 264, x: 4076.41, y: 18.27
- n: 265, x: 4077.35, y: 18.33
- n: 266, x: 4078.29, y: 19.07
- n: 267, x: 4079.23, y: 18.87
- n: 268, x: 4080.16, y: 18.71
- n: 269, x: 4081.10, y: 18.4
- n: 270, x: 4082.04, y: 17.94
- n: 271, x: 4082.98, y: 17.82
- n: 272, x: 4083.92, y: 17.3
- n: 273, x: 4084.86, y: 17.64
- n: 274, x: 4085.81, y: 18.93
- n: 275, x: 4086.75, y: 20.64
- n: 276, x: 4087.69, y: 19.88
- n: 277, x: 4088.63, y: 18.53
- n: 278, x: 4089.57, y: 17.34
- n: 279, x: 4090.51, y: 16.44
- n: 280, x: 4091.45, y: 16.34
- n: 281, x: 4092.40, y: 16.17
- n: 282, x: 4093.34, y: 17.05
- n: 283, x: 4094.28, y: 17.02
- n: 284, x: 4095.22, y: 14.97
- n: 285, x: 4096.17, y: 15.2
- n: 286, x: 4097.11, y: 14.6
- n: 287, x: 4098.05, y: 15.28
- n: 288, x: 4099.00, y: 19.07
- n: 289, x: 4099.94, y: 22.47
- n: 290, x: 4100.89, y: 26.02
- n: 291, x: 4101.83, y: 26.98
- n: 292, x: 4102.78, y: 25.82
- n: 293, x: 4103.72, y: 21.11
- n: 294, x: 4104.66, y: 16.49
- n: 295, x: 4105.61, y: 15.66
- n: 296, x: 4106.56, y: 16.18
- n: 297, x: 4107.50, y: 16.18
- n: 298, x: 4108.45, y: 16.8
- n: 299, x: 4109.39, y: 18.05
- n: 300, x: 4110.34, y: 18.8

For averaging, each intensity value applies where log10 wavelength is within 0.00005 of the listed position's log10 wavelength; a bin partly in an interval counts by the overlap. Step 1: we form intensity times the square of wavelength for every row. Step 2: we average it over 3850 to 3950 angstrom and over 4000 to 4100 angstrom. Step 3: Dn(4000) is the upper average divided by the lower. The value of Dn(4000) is 1.25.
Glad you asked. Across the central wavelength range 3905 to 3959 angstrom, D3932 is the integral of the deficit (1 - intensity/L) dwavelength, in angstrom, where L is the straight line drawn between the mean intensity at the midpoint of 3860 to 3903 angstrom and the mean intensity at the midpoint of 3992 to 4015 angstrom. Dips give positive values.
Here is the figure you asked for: 4.4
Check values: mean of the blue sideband 16.1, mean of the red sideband 18.3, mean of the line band 15.6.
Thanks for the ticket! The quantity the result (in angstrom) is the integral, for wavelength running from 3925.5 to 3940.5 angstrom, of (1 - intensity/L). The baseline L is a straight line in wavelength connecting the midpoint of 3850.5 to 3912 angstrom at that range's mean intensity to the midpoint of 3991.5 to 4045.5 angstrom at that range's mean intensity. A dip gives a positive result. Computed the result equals 3.9 angstrom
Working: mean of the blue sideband 16.3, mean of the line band 12.8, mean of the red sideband 18.6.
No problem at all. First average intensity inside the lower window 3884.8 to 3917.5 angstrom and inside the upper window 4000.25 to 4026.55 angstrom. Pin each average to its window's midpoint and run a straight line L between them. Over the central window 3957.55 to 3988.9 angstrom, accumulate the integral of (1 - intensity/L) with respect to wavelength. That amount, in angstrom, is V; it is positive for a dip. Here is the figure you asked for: 4.9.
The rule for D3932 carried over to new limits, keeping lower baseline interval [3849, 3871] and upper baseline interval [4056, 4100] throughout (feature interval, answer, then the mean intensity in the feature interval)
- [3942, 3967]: 2.37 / 15.5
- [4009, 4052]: -2.80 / 18.8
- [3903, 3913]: -0.45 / 17.5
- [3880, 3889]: 0.66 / 15.4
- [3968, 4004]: 0.54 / 17.1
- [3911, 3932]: 1.66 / 15.5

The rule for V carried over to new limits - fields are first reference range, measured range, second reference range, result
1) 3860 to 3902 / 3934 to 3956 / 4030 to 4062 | 2.12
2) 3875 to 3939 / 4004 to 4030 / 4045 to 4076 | -2.04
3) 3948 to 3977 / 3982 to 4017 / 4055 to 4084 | -4.62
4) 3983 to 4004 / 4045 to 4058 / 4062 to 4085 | -0.61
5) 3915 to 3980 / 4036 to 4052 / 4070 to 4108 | -1.18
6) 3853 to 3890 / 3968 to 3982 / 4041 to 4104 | 1.51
